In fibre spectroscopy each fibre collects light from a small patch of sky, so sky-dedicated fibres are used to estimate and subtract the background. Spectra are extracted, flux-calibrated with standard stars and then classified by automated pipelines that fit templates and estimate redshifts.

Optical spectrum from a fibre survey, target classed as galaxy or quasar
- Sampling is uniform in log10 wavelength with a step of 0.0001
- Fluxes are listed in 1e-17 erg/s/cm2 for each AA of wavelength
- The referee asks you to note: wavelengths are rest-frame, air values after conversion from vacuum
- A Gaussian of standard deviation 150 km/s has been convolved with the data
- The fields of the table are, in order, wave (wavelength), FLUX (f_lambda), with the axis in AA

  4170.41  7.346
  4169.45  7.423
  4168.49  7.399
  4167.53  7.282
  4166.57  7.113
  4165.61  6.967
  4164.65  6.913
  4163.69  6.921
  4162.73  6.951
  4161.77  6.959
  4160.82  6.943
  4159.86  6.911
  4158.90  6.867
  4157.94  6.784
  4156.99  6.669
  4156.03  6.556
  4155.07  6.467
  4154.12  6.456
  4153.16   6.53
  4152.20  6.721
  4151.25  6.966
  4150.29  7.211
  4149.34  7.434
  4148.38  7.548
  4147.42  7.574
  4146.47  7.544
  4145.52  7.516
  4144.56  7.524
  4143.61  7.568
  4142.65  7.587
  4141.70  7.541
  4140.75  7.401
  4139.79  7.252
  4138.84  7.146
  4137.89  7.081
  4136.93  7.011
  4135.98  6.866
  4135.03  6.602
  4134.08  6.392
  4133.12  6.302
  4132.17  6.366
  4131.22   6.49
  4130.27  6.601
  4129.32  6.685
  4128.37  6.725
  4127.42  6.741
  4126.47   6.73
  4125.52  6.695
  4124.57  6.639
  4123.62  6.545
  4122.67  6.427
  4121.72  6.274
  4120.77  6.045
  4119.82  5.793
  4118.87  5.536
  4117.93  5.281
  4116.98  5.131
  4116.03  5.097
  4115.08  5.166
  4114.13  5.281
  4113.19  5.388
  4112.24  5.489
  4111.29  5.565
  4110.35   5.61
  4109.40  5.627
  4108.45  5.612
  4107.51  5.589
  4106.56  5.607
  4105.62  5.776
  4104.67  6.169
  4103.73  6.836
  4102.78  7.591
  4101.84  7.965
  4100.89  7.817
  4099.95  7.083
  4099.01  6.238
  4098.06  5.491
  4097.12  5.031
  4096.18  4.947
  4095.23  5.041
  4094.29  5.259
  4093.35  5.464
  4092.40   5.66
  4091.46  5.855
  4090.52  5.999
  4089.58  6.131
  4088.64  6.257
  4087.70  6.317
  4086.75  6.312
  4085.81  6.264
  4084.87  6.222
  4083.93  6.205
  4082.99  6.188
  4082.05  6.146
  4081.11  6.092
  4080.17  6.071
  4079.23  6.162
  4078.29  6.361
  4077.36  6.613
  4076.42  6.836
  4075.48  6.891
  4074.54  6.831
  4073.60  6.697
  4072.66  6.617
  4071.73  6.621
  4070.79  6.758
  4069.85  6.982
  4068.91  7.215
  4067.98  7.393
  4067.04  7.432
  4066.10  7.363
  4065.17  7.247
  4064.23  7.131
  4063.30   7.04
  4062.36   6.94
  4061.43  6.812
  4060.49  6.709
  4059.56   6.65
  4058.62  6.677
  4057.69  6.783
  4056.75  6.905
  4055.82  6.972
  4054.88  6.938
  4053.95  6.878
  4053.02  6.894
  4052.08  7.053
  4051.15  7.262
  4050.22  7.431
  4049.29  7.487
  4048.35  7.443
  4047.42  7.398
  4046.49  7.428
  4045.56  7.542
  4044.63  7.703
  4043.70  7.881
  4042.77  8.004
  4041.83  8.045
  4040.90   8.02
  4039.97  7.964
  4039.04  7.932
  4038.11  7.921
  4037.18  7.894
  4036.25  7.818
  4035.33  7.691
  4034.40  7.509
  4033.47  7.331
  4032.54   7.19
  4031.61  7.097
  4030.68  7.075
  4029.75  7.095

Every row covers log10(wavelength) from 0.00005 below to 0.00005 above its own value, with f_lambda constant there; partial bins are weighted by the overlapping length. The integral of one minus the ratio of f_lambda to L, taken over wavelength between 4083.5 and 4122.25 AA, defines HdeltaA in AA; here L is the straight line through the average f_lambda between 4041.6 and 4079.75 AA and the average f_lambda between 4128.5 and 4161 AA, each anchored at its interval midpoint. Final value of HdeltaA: 6.2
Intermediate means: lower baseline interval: 7.07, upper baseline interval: 6.97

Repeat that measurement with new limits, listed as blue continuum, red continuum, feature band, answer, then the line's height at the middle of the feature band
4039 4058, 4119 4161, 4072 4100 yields 4.2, 7.18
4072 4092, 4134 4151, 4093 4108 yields 1.1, 6.63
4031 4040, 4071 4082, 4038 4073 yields -0.8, 7.08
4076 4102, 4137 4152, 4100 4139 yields 3.2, 6.81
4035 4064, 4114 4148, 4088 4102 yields 1.9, 6.94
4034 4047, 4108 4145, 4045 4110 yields 5.7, 7.19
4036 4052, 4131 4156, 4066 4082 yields 1.6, 7.5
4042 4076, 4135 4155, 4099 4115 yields 2.2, 7.16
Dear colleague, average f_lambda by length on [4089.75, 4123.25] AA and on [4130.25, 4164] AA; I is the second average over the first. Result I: 1.2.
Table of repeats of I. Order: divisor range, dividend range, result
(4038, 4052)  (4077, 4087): 0.81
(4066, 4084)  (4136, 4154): 1.09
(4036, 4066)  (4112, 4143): 0.87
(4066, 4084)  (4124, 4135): 0.99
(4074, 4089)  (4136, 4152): 1.15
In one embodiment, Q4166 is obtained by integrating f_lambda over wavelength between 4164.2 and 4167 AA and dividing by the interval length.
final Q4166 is 6.99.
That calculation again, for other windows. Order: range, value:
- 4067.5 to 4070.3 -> 7.2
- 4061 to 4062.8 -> 6.9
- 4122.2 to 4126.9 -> 6.6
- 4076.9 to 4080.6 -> 6.32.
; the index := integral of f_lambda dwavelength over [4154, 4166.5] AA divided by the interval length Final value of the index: 6.82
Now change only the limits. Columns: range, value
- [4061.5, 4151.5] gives 6.47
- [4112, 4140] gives 6.26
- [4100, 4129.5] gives 6.12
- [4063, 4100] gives 6.35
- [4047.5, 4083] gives 6.87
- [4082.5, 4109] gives 6.1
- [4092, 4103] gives 6.1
